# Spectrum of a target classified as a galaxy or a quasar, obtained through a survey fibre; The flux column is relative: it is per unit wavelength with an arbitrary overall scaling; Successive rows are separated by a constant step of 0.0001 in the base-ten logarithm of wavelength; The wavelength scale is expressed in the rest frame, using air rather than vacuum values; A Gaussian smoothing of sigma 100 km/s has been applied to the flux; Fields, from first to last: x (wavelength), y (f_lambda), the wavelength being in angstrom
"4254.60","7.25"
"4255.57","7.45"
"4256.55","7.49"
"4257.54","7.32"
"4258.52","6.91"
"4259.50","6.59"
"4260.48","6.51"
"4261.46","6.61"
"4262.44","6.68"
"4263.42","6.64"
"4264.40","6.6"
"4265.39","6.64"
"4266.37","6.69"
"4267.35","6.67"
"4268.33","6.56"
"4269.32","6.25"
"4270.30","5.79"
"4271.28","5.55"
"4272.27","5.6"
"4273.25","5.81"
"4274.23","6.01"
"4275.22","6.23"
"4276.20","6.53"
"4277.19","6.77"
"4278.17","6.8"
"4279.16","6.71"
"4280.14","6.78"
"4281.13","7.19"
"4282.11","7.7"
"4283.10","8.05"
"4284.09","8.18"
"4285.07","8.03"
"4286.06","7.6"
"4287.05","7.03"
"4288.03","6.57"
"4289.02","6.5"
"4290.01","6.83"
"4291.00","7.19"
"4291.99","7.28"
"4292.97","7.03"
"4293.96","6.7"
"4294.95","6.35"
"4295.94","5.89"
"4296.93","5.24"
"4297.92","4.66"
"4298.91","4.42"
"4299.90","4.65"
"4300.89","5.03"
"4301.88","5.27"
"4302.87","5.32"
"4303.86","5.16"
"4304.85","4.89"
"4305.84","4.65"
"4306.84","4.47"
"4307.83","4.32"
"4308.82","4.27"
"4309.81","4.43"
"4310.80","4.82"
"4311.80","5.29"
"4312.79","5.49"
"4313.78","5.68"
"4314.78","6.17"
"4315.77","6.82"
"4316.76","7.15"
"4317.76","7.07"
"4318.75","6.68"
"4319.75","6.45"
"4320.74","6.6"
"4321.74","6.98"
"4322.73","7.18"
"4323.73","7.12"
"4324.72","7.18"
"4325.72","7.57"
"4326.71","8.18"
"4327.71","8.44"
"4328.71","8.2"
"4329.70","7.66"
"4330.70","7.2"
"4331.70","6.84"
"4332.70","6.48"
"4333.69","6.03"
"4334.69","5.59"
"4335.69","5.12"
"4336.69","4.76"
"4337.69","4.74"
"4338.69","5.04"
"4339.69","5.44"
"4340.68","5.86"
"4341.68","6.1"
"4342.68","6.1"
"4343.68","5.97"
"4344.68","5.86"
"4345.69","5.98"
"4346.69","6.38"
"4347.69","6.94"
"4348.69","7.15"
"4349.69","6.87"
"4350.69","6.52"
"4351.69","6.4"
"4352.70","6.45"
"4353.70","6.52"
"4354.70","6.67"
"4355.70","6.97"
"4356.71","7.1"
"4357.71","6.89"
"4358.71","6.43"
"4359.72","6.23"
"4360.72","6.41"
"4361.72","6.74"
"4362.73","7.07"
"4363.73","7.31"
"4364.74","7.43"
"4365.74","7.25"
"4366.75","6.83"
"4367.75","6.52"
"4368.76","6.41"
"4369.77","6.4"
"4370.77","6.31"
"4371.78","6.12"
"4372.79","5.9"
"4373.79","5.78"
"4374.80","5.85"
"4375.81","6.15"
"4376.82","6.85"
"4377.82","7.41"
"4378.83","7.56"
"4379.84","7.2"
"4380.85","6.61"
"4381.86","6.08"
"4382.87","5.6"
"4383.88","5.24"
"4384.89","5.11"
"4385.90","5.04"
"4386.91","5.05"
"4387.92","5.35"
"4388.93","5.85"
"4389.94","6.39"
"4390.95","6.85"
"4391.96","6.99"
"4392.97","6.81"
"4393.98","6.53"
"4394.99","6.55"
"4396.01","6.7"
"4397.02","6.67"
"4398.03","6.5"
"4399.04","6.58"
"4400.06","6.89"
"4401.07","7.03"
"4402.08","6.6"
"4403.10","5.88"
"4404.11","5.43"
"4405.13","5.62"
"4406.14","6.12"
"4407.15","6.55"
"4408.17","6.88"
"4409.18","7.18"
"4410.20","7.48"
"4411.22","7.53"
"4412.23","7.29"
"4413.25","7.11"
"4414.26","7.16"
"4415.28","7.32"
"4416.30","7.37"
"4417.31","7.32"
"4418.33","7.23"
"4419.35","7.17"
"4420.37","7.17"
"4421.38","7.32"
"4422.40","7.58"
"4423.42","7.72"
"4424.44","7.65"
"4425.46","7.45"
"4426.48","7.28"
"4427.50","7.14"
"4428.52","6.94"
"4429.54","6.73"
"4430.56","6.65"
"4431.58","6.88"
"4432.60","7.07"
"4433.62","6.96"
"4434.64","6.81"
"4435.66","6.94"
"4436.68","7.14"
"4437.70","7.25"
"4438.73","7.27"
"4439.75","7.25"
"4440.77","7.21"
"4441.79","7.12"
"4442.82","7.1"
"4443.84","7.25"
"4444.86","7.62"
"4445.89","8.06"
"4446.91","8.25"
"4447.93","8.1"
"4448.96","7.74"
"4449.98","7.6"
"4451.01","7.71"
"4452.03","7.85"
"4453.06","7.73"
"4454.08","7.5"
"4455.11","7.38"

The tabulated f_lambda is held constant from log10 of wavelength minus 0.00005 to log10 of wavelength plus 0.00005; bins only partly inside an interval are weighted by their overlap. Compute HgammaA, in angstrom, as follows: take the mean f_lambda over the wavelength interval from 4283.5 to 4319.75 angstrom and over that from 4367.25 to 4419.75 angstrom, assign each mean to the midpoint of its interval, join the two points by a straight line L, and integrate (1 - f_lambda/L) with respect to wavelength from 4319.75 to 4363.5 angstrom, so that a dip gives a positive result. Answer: -2.72 angstrom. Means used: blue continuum 5.93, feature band 6.56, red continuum 6.5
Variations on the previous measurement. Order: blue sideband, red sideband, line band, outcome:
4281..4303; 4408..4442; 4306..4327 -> 1.48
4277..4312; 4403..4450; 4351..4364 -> -0.22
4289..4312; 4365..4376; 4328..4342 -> -0.57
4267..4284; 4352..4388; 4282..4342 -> 2.74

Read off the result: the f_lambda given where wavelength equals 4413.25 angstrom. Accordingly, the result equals 7.11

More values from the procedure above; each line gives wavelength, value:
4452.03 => 7.85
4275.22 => 6.23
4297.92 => 4.66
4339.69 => 5.44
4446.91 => 8.25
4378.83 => 7.56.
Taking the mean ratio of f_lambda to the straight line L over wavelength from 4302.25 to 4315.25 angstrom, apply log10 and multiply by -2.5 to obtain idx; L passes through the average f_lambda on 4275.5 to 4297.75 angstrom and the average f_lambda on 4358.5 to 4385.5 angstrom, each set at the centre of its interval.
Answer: 0.33 mag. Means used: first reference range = 6.91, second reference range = 6.47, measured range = 5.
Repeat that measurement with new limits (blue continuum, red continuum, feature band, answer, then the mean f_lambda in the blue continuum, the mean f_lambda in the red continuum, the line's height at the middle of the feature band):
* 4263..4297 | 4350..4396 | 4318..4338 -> -0.03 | 6.7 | 6.44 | 6.57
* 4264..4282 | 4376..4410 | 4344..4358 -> -0.04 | 6.43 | 6.36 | 6.39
